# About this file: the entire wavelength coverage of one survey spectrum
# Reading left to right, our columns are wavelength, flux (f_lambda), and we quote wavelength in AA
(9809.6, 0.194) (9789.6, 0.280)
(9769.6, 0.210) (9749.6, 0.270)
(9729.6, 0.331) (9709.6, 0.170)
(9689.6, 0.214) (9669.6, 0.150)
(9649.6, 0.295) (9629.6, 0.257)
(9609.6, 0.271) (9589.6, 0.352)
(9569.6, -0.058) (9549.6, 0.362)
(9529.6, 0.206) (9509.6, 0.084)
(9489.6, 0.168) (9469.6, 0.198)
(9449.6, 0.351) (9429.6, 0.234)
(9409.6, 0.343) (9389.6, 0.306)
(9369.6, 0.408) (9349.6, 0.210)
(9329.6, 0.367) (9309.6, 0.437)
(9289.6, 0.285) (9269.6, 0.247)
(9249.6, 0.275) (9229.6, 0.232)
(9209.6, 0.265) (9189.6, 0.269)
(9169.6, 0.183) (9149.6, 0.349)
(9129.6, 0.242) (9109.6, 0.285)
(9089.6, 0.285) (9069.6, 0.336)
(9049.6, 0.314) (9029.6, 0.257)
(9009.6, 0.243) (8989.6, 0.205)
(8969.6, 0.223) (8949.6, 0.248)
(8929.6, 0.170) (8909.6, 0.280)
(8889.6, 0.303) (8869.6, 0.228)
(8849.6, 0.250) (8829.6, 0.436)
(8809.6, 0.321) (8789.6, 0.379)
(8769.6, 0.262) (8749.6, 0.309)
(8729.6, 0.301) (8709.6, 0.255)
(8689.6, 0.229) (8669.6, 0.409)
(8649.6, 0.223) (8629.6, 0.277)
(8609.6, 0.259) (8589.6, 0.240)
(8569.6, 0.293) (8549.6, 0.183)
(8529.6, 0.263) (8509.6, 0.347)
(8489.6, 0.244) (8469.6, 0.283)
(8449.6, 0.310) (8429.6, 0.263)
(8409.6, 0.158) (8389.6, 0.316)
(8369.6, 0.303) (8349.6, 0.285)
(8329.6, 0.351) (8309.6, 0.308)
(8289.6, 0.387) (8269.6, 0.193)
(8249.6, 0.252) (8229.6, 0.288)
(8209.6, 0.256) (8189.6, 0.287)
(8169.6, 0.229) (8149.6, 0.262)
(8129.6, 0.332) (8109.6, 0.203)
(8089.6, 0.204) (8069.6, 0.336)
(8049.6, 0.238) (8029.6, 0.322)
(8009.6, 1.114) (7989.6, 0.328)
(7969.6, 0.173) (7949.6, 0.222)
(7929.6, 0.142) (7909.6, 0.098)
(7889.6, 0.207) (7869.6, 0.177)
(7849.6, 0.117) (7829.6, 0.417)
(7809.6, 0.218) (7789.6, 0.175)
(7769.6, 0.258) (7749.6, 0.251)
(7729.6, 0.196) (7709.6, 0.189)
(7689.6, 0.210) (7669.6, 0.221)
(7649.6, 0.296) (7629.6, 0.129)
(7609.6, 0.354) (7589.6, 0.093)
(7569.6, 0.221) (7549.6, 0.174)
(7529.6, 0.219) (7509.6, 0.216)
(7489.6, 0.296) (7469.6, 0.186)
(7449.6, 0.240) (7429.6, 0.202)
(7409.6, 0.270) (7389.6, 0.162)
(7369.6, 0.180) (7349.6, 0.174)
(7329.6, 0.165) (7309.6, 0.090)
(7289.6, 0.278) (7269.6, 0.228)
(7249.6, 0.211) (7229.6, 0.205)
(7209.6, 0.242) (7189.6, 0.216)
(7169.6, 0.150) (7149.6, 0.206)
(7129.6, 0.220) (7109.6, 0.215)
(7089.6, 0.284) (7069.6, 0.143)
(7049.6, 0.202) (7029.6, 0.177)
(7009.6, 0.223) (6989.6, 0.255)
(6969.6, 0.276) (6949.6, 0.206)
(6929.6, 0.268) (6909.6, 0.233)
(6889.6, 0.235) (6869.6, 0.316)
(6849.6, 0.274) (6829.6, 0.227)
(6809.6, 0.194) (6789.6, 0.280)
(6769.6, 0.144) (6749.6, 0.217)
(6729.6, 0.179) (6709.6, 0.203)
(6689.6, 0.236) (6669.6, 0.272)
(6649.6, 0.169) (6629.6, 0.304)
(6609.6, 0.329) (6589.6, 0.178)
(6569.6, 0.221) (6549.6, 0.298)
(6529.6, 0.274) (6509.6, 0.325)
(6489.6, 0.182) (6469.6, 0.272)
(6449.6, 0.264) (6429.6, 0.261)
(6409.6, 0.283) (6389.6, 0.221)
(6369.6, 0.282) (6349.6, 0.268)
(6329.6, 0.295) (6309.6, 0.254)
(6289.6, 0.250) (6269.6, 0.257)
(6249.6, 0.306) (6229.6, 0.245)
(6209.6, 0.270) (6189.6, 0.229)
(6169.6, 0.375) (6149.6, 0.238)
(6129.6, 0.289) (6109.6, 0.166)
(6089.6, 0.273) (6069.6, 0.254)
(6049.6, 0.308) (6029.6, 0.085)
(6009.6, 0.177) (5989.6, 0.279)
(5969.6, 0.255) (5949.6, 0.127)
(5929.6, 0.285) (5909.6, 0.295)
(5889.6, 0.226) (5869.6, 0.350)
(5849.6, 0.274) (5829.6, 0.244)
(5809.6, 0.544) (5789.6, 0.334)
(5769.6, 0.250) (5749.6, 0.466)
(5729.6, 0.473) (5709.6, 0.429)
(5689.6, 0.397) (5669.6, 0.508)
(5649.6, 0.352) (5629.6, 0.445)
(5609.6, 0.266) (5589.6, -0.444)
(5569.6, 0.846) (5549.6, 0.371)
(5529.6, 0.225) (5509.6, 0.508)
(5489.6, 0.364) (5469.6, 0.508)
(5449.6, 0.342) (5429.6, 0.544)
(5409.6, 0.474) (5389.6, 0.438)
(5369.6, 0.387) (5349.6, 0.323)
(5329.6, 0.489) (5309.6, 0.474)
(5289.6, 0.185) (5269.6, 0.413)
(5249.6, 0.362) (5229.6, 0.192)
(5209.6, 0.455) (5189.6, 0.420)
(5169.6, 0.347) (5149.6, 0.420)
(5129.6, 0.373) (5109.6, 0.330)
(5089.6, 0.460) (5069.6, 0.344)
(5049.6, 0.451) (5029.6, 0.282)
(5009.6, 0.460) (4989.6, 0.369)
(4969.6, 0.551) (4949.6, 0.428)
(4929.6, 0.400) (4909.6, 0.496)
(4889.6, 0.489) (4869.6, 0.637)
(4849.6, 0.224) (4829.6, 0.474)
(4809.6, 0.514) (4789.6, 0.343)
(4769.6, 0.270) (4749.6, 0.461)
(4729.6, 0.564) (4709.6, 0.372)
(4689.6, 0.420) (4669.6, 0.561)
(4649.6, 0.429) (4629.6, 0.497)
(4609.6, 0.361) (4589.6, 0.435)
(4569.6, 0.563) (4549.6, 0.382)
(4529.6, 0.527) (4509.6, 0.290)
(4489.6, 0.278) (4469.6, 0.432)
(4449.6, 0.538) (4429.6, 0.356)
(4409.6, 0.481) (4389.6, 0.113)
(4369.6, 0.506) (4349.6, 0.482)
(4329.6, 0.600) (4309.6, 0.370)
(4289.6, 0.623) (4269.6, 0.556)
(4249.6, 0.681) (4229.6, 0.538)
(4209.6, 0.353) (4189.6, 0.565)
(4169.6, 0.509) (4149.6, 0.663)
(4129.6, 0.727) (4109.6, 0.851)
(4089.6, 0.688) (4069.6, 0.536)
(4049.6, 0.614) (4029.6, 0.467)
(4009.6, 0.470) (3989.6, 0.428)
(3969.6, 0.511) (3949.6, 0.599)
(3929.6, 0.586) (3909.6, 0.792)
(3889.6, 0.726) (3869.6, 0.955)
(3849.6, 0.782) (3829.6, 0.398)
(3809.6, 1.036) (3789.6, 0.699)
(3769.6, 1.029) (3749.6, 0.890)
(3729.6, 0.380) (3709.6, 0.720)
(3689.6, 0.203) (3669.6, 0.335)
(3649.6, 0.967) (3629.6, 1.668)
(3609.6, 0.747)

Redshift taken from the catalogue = 1.149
